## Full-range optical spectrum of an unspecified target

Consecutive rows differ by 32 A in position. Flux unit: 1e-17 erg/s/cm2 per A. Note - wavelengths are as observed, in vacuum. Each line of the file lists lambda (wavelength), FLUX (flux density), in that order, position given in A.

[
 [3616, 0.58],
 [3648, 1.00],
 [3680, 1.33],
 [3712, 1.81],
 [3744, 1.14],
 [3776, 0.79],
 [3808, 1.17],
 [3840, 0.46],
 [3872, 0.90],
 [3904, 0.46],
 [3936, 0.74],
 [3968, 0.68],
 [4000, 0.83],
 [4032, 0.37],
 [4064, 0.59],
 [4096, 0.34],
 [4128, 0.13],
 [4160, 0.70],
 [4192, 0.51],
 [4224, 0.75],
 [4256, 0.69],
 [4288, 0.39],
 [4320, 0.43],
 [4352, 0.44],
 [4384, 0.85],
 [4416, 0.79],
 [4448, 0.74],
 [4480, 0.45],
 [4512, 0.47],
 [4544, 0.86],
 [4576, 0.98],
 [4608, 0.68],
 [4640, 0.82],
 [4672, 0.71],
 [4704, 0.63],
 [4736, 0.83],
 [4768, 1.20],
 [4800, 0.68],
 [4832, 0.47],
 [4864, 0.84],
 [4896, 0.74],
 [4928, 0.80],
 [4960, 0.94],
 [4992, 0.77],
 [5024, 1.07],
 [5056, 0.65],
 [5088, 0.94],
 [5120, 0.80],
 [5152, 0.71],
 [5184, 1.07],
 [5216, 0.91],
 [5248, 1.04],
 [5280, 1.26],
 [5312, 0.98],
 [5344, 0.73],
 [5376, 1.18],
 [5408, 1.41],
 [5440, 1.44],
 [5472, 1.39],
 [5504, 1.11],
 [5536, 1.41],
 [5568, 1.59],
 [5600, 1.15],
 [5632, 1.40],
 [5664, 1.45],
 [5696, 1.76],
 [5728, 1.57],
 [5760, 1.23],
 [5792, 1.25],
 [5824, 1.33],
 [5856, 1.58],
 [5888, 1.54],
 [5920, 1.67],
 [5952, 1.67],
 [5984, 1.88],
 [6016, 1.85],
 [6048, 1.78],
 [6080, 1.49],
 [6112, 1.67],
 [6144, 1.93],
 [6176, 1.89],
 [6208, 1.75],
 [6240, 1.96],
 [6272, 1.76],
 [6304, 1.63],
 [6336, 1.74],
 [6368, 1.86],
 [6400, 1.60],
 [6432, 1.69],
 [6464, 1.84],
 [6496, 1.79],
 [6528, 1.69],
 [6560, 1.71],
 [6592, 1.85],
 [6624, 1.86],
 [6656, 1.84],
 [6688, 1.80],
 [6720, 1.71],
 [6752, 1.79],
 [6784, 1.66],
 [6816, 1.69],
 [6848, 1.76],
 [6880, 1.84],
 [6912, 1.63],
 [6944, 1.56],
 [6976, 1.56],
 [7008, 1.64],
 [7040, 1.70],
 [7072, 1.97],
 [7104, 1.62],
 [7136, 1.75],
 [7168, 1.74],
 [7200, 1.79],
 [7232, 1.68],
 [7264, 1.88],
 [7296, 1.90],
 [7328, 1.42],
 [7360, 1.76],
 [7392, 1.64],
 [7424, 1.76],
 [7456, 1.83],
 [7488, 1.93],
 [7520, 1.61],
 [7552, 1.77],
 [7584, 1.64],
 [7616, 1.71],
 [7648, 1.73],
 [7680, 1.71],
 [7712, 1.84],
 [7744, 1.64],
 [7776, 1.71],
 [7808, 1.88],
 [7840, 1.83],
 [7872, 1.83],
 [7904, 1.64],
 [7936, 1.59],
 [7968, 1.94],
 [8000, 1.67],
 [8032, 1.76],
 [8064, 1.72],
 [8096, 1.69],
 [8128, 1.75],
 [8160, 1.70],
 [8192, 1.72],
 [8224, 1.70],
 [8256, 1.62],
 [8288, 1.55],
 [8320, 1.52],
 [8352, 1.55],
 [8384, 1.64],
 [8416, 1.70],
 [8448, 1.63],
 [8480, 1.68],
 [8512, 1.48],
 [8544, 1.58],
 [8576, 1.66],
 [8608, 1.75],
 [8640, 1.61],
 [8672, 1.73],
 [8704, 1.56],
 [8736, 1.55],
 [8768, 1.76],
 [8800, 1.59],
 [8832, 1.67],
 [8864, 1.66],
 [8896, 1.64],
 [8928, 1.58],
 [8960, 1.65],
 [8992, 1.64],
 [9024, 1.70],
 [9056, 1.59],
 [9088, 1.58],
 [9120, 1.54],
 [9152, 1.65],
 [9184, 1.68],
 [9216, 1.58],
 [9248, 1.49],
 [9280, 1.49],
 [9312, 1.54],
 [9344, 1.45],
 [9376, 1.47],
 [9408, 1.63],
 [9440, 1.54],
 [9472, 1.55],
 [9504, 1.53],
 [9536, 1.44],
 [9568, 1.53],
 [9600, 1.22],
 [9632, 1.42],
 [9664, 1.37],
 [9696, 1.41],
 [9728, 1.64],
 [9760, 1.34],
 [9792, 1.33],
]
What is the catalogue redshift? 0.345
